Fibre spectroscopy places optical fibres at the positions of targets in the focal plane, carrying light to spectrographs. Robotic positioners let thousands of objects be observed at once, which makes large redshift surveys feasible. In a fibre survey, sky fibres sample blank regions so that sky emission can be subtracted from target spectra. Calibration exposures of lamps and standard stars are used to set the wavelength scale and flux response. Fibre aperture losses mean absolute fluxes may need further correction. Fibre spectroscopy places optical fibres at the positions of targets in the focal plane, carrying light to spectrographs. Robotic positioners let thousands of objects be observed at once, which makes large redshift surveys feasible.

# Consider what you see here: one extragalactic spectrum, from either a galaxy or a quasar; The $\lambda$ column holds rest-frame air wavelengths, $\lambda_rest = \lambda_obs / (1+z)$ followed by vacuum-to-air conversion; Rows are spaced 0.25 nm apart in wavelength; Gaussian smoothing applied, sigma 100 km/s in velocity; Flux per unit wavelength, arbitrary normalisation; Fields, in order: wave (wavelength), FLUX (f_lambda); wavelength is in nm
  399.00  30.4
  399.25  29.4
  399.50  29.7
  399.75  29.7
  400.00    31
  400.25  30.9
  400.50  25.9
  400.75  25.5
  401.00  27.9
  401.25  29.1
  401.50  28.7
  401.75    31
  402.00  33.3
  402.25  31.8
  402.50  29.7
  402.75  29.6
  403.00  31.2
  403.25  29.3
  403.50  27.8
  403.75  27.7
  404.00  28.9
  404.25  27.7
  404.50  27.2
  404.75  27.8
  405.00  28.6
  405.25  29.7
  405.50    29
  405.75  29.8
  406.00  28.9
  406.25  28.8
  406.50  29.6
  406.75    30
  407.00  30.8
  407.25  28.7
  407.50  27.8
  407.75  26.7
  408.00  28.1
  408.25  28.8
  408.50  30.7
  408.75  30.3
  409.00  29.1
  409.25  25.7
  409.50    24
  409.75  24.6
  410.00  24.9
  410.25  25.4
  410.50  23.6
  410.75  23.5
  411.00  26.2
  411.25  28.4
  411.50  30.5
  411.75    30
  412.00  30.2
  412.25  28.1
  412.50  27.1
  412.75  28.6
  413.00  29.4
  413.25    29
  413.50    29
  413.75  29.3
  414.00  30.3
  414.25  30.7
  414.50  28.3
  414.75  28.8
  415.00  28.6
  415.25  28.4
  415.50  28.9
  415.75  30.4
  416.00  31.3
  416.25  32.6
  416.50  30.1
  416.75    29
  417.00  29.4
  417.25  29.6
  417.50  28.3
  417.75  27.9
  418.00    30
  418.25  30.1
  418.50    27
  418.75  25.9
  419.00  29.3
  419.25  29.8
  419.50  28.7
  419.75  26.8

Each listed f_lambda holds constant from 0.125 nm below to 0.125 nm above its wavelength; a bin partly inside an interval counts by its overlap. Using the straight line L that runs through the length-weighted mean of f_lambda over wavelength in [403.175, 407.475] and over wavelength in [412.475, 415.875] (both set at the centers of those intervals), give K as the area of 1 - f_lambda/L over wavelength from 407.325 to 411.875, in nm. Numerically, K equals 0.28 nm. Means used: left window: 28.8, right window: 29.1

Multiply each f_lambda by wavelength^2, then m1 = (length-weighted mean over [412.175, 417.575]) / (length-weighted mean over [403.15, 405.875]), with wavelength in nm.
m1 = 1.08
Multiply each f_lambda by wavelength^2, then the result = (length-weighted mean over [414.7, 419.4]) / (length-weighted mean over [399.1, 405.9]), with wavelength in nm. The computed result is 1.1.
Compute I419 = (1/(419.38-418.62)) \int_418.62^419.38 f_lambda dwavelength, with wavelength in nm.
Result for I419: 28.3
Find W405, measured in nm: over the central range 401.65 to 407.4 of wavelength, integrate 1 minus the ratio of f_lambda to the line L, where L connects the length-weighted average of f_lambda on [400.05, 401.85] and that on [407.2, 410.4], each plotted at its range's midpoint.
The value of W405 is -0.31 nm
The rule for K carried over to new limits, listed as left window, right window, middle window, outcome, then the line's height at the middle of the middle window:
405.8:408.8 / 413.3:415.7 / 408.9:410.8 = 0.26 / 29.1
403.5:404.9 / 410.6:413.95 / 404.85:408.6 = -0.13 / 28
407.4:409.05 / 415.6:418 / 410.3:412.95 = 0.15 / 29.2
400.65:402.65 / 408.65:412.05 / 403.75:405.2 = 0.03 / 28.7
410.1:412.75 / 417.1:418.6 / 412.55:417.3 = -0.23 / 28.2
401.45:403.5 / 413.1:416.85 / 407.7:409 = 0.04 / 30.1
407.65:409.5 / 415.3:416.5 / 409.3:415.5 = 0.35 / 29.4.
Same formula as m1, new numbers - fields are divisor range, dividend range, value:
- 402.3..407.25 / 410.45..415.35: 1.02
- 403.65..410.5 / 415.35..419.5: 1.10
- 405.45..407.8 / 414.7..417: 1.07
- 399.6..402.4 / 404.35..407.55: 1.01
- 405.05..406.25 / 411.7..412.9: 1.02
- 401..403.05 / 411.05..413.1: 1.00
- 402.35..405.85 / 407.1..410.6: 0.96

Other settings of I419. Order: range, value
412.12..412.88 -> 28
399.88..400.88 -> 28.3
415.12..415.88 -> 29.2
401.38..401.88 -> 29.9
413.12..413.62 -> 29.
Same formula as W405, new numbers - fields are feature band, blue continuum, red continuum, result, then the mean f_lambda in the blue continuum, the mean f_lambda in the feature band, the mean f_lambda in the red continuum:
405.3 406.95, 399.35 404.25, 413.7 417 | 0.00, 29.4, 29.4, 29.7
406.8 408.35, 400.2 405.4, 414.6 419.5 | 0.03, 29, 28.6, 29.2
